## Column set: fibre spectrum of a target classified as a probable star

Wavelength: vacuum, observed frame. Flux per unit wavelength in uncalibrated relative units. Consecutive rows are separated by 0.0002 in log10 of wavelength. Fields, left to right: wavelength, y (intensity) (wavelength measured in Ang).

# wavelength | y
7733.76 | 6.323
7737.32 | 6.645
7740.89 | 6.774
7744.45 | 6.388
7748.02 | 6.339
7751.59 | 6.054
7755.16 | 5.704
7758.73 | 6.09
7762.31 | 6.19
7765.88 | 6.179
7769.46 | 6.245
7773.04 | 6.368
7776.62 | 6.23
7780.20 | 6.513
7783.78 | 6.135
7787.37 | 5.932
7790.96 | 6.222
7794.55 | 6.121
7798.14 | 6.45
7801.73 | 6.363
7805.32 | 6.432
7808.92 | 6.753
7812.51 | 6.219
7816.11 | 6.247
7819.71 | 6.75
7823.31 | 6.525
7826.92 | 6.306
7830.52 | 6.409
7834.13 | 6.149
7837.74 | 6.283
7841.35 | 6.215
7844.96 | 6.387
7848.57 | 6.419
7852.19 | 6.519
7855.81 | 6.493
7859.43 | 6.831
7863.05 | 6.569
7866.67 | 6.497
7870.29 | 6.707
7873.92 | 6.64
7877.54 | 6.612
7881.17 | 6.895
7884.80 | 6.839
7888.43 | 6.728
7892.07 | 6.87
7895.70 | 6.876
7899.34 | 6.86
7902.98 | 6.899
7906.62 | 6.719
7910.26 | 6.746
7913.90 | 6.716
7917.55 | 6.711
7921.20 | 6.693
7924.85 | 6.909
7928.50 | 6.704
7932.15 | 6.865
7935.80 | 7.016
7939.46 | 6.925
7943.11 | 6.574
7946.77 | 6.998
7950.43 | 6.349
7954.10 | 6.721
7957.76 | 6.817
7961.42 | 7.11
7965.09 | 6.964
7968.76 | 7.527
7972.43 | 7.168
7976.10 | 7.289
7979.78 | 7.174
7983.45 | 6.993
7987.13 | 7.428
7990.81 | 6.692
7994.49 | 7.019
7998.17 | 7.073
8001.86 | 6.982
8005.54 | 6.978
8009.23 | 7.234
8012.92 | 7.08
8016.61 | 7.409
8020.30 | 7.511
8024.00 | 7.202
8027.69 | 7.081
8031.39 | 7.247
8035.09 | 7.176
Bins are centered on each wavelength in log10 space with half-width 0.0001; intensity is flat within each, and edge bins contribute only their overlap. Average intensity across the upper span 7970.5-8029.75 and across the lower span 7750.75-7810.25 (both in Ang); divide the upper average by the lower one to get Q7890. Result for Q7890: 1.15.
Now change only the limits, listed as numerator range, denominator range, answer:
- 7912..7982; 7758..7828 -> 1.09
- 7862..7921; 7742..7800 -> 1.09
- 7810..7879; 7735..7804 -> 1.03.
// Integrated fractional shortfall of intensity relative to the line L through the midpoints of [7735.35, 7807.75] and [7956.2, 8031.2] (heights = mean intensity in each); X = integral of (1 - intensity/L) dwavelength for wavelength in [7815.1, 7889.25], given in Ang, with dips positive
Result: 0.7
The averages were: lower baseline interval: 6.27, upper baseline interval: 7.14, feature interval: 6.53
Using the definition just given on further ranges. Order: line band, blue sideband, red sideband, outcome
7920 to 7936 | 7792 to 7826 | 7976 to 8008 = 0.0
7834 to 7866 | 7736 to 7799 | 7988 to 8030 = 0.5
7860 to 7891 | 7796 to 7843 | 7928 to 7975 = -0.4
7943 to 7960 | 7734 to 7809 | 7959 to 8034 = 0.6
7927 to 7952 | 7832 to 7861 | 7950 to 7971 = 0.3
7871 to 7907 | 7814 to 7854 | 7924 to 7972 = -0.9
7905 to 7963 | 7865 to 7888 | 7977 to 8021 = 1.0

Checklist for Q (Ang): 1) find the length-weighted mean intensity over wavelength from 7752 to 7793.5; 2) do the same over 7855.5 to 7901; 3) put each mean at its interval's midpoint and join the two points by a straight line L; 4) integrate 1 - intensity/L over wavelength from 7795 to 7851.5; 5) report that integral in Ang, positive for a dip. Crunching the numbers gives 0.4 Ang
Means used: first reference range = 6.16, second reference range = 6.73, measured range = 6.39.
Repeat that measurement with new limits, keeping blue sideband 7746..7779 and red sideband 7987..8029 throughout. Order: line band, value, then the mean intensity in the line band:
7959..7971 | -0.4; 7.18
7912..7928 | 0.1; 6.75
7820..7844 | 0.3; 6.34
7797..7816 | -0.3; 6.43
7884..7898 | -0.3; 6.83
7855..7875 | -0.2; 6.63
